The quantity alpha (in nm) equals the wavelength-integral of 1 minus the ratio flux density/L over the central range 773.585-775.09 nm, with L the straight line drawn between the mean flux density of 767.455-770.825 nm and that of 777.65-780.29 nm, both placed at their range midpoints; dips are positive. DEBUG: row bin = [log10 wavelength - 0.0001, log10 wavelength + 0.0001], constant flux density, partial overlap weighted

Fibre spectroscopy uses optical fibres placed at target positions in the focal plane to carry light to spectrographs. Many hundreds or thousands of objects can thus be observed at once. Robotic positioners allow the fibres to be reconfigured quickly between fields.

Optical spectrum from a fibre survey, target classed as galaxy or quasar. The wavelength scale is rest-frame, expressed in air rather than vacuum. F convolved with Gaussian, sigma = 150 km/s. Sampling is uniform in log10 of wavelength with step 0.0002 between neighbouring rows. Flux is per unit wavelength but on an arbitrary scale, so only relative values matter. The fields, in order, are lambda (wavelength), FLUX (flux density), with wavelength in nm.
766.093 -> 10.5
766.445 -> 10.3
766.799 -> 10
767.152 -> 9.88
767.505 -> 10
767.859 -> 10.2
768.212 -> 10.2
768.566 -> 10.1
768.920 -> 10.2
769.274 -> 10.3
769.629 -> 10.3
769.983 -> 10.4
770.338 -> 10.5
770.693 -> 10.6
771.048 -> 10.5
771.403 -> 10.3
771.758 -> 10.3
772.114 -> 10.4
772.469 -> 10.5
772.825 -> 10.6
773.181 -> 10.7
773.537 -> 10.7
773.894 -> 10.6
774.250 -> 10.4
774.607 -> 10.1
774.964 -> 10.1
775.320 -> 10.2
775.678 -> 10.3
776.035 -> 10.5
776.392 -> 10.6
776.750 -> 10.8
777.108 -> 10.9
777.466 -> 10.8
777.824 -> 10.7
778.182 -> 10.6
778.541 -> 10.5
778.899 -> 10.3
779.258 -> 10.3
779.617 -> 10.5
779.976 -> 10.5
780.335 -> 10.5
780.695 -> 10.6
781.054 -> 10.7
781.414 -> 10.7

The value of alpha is 0.01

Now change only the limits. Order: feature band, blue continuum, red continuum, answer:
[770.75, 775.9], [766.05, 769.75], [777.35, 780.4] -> -0.04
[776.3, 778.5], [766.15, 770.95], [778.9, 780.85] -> -0.07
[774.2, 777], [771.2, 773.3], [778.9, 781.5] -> 0.03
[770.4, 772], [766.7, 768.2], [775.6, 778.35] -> -0.02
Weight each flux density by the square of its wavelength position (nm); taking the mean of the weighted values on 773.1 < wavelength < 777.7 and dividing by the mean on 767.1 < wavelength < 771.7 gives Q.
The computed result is 1.04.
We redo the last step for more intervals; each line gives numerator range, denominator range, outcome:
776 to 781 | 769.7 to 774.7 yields 1.03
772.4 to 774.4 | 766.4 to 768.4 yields 1.07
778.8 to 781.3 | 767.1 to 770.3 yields 1.06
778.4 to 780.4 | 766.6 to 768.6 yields 1.07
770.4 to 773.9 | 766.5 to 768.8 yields 1.06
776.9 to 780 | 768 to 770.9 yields 1.05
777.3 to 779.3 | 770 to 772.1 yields 1.03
